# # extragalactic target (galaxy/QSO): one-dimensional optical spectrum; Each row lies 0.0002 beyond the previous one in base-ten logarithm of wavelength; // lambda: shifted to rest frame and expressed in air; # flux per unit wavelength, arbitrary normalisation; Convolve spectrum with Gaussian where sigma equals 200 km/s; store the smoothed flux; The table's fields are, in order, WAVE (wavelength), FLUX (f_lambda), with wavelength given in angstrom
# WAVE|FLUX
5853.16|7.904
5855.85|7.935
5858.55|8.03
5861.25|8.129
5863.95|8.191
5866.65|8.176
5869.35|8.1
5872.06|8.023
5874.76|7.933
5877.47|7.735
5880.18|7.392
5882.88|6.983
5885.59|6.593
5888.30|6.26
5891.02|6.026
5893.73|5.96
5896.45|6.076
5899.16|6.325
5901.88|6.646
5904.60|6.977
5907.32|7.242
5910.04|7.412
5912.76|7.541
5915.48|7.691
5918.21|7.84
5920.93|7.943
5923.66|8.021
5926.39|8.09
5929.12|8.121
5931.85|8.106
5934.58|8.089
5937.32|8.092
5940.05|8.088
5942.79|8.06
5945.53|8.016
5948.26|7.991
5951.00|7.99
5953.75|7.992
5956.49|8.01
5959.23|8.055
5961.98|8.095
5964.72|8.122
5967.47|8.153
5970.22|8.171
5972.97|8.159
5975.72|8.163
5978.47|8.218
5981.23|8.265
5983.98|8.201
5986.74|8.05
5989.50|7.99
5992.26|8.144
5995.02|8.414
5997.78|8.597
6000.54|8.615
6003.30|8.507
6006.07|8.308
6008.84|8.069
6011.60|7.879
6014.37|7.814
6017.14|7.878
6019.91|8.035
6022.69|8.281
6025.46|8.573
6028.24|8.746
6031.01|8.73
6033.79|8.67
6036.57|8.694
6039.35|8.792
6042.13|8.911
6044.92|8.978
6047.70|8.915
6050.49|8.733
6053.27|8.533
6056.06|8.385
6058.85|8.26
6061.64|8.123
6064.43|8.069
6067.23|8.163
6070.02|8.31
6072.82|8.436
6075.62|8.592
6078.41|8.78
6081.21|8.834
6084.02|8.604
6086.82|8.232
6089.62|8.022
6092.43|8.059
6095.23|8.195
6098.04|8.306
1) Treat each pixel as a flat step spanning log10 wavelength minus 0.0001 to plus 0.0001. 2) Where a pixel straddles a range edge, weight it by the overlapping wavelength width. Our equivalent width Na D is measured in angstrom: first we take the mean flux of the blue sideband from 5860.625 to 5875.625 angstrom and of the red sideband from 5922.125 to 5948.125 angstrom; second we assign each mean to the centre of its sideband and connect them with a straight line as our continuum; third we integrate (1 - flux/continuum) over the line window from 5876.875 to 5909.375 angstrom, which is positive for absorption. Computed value 5.67 angstrom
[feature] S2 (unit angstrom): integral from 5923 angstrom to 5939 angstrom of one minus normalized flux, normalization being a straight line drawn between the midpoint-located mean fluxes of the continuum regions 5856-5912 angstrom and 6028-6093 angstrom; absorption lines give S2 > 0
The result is -1.1 angstrom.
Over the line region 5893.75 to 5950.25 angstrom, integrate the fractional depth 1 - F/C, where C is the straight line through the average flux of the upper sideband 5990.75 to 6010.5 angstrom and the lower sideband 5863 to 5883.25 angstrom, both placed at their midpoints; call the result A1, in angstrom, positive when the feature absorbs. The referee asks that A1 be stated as 3.3 angstrom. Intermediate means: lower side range 7.85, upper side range 8.37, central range 7.59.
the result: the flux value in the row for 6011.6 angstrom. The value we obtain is 7.879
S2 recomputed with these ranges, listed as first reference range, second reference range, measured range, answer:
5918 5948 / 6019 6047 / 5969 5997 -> 0.6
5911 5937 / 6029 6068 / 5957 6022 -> 0.8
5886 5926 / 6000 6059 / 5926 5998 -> -4.2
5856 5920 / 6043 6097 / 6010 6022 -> 0.3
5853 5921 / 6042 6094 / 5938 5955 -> -0.7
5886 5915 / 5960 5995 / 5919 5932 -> -1.6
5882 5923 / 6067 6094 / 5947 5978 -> -2.8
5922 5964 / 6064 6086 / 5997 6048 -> -0.9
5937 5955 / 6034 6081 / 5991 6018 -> 0.2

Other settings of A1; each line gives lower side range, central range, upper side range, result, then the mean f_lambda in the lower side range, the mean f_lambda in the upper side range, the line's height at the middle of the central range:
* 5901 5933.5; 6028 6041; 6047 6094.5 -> -0.79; 7.66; 8.4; 8.23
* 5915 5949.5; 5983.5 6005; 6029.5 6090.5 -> -0.12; 8.02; 8.54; 8.27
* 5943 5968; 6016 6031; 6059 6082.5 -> -0.17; 8.04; 8.4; 8.26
